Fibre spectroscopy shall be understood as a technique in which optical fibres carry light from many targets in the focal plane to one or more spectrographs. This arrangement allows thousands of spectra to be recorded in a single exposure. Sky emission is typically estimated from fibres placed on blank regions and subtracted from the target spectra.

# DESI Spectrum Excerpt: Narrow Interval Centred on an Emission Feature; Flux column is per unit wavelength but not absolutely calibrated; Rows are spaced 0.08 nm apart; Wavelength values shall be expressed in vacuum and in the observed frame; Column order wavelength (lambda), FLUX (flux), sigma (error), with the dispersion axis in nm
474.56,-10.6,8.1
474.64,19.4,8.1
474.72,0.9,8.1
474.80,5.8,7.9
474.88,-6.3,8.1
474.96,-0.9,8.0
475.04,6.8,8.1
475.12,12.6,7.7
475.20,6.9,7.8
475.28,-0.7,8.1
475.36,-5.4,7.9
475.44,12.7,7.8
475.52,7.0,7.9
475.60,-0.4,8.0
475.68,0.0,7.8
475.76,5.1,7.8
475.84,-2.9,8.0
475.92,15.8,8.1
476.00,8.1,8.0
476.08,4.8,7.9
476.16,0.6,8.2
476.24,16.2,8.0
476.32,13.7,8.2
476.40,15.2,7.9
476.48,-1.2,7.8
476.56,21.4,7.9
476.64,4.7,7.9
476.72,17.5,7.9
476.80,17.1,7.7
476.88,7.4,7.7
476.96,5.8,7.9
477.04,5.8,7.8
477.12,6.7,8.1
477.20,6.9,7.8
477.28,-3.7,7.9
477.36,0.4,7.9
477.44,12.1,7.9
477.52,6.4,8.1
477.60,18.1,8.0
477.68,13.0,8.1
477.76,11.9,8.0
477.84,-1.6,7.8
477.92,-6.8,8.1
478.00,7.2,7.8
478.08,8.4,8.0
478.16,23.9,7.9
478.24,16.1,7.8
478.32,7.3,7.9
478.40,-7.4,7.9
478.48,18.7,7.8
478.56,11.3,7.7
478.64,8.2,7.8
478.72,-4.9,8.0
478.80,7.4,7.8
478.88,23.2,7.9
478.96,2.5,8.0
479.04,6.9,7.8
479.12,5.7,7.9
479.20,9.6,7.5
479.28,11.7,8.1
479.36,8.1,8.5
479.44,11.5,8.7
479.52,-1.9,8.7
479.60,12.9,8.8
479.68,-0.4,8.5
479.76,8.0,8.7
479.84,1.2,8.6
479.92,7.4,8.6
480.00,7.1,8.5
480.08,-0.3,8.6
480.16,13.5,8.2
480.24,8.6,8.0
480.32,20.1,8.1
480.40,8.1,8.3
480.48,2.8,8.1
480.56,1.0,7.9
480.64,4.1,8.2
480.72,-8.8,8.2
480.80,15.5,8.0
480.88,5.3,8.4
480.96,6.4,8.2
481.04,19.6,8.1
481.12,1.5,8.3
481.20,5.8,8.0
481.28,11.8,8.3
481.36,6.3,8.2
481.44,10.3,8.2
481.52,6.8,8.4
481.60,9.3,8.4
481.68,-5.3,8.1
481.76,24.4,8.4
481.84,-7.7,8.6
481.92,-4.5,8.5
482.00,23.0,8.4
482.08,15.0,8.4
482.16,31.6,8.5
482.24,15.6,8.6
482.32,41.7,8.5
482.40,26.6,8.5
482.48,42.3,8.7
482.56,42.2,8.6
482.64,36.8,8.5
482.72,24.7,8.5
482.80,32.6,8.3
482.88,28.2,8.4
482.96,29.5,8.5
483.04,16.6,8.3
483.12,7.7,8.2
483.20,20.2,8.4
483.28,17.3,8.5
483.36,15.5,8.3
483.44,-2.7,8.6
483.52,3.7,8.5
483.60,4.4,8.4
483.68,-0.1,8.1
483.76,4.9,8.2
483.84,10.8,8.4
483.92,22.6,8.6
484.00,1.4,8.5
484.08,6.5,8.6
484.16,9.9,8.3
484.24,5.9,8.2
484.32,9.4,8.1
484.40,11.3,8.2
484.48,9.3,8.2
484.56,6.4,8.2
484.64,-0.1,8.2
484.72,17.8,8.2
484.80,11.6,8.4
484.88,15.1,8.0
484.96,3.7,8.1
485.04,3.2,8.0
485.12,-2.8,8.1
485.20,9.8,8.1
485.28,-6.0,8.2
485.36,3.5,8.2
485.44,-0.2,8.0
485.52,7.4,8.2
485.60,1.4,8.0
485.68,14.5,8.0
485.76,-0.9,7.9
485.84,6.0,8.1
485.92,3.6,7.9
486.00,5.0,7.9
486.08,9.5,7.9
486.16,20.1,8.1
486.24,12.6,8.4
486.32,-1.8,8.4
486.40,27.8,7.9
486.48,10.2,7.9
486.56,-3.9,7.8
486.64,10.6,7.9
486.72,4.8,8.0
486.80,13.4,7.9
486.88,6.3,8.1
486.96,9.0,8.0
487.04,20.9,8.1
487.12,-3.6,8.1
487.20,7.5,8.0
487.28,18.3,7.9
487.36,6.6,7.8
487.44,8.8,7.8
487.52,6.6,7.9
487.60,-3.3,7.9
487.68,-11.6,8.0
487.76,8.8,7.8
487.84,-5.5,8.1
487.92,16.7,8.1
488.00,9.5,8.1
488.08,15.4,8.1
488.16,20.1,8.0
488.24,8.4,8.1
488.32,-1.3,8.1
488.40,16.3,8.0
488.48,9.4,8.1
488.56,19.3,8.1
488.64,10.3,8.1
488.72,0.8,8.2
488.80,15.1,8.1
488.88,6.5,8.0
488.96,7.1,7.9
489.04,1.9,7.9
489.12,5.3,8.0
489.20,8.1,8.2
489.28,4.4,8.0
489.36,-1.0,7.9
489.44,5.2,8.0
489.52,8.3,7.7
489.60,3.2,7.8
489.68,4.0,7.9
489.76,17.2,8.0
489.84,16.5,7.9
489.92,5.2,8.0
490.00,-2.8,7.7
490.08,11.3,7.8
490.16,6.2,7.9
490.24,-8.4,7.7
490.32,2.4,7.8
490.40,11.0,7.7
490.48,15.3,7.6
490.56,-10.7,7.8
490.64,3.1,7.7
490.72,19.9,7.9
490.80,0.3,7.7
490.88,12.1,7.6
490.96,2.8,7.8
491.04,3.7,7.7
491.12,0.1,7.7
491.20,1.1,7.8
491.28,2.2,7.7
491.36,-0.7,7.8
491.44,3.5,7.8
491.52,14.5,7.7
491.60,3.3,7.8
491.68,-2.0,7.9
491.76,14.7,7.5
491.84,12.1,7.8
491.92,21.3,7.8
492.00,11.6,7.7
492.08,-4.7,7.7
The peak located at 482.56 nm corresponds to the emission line [O II]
